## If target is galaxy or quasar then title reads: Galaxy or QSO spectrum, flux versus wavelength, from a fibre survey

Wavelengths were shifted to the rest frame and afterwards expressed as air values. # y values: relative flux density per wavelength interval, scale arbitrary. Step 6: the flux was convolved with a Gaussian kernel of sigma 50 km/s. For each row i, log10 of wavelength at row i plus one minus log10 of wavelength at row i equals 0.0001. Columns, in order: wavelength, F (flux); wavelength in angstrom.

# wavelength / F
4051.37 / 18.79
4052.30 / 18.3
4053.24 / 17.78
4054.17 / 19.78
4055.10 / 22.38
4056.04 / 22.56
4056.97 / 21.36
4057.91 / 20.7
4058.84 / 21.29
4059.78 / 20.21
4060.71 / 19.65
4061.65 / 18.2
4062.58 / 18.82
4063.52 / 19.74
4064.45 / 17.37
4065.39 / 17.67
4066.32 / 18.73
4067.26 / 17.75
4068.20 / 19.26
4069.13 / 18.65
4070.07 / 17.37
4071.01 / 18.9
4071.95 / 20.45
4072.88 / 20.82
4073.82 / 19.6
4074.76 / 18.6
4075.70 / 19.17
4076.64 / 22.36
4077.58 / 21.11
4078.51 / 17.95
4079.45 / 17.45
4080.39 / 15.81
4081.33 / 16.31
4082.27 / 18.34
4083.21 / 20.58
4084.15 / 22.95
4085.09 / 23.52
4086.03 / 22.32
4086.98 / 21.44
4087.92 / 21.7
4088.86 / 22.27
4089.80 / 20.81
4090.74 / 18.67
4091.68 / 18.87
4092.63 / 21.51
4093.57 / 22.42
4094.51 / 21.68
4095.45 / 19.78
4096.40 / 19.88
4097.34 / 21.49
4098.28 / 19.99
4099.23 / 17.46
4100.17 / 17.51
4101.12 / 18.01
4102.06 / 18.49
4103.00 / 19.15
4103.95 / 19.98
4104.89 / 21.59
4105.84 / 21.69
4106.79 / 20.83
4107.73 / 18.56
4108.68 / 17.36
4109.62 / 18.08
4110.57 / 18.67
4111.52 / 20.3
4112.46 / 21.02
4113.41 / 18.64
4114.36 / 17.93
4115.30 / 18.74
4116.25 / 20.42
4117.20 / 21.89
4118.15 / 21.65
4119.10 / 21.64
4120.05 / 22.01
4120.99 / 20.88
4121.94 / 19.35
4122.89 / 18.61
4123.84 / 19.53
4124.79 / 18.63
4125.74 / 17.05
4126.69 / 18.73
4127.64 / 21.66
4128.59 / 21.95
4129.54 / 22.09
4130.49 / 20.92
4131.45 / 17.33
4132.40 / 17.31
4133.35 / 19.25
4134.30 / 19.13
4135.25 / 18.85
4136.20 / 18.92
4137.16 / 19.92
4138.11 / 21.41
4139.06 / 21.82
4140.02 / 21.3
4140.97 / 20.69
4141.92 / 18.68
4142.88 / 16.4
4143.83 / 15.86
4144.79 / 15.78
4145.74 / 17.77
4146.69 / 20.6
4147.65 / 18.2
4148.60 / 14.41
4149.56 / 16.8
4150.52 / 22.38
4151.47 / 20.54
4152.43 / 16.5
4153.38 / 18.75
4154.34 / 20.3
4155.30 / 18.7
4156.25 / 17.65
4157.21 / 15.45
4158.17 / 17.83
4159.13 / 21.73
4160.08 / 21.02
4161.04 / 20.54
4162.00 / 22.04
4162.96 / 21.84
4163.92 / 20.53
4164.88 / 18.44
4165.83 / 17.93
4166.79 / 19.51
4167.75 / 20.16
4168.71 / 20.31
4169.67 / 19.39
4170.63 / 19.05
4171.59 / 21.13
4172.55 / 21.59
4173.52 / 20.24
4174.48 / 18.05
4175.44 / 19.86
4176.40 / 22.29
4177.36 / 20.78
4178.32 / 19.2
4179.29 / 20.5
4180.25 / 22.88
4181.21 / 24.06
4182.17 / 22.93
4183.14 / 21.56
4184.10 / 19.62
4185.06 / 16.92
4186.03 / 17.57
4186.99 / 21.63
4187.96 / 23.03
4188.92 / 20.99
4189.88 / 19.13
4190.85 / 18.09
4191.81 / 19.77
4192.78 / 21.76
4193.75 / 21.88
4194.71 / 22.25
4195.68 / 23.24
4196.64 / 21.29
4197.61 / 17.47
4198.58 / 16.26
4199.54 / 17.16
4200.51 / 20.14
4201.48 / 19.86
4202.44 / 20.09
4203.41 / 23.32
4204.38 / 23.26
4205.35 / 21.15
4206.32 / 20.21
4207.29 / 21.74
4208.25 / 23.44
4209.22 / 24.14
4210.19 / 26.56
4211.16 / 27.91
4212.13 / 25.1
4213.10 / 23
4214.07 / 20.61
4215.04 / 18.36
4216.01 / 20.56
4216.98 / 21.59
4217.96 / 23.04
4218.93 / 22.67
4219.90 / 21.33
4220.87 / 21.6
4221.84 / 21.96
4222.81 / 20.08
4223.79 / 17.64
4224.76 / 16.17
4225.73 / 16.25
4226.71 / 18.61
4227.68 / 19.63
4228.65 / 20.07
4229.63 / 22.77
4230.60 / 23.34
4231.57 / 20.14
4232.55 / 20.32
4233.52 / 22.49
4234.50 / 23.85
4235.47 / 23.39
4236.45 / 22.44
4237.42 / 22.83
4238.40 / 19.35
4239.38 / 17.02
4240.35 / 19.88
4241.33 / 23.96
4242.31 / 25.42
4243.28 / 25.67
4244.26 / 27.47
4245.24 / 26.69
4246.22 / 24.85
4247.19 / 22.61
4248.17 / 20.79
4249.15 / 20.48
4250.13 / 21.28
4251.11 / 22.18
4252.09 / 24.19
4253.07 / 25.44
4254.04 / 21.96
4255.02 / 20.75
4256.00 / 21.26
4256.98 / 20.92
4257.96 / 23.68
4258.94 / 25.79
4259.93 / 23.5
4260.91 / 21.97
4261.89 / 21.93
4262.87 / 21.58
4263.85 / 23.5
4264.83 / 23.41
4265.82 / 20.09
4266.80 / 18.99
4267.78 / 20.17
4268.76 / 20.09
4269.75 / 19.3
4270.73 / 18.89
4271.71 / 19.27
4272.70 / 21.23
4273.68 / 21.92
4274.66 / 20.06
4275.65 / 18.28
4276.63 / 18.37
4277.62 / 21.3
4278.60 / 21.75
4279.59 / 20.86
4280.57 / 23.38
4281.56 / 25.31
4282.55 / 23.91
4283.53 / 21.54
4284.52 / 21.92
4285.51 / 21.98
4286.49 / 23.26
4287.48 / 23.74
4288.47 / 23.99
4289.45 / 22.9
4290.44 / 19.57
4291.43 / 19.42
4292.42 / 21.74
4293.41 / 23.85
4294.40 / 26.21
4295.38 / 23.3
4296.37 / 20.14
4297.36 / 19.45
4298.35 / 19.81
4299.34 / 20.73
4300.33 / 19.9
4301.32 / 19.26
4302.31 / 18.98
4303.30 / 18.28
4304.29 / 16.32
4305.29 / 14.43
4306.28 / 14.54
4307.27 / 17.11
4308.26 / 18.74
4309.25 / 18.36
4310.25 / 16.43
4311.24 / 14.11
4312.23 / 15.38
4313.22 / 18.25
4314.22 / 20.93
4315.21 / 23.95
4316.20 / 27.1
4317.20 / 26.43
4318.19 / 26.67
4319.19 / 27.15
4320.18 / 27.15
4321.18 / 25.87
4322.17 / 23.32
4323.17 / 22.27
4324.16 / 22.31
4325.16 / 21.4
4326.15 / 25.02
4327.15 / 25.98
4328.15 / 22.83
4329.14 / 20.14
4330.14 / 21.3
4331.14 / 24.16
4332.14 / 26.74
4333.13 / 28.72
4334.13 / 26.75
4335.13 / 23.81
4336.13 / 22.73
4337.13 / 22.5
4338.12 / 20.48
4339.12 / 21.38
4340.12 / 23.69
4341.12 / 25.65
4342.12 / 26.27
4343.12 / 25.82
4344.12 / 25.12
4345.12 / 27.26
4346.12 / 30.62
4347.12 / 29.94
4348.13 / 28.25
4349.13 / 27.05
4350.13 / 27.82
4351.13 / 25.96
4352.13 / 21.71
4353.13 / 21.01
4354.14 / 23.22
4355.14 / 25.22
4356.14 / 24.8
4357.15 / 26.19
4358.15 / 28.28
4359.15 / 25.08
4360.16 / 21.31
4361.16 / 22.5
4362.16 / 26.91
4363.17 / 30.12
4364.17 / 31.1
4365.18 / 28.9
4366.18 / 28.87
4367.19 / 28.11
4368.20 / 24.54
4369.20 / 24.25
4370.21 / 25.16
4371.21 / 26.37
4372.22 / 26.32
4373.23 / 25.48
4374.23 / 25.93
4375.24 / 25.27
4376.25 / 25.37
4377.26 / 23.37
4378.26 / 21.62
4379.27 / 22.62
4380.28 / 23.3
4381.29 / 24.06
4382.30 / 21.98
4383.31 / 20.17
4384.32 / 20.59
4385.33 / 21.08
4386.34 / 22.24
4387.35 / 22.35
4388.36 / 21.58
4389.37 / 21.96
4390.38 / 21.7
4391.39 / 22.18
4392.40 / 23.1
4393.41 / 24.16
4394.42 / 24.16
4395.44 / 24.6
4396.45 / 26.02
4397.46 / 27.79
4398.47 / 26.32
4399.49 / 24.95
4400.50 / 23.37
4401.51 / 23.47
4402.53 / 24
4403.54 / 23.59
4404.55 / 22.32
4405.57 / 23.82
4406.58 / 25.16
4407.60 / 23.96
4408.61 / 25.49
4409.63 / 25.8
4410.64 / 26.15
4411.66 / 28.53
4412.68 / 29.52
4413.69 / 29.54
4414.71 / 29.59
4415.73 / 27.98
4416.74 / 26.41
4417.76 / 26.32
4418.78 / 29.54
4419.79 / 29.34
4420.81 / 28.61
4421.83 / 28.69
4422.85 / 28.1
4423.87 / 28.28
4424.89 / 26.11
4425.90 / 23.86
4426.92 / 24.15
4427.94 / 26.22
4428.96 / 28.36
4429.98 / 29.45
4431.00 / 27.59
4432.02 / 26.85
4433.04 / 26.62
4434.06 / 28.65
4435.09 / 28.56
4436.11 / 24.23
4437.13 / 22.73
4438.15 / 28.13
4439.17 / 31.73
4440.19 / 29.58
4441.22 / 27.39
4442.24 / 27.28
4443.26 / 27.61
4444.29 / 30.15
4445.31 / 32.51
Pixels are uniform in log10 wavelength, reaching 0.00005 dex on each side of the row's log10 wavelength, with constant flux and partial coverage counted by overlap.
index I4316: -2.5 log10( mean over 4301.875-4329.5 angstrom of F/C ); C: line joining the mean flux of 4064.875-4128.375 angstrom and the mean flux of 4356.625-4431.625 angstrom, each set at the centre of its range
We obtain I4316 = 0.139 mag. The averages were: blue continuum 19.7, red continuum 25.4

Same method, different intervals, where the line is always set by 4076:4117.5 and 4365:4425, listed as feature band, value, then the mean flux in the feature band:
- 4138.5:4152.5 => 0.12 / 18.6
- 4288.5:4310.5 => 0.19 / 19.6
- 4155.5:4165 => 0.07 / 19.7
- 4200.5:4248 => 0.01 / 21.9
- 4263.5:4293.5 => 0.08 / 21.4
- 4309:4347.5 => 0.01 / 23.7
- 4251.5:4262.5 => -0.01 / 22.8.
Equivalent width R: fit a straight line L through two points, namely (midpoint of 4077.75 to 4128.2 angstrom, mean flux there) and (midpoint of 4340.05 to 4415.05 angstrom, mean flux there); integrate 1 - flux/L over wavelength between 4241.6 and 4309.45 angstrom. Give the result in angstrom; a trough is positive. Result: 4.8 angstrom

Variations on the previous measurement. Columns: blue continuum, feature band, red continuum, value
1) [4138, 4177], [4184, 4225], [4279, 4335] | -1.9 angstrom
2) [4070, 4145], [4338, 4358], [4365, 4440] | -0.9 angstrom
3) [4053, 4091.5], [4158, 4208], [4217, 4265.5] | 1.8 angstrom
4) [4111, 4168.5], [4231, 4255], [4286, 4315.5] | -3.7 angstrom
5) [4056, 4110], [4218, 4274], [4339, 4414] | 2.4 angstrom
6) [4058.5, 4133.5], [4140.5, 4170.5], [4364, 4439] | 2.7 angstrom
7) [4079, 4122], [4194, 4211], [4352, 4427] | 0.3 angstrom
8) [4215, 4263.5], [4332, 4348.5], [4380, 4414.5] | -1.6 angstrom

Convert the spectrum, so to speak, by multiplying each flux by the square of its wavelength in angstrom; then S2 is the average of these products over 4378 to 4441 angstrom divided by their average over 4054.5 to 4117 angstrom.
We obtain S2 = 1.50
